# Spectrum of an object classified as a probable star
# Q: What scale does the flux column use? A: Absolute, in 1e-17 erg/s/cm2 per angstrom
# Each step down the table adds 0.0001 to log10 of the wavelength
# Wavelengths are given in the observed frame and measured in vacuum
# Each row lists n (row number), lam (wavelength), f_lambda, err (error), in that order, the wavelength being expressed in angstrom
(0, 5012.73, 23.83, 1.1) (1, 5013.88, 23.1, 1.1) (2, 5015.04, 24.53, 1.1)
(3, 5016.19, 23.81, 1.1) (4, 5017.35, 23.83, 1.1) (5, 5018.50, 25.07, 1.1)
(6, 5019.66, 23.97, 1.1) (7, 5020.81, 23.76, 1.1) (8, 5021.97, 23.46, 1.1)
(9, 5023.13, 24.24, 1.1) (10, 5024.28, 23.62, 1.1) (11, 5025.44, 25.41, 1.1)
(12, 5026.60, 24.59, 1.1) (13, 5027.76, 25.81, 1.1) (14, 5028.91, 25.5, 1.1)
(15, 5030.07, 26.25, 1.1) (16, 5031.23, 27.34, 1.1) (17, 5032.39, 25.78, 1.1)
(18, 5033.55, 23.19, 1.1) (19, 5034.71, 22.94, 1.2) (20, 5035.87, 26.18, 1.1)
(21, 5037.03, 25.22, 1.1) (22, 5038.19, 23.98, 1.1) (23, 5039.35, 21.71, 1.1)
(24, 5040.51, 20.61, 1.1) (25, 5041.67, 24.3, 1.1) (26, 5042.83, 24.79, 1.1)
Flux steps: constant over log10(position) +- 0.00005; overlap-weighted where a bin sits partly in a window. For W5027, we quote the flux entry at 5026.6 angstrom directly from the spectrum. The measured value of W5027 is 24.59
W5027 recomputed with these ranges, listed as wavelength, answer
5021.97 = 23.46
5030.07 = 26.25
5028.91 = 25.5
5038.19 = 23.98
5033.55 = 23.19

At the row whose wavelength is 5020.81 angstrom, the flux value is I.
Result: 23.76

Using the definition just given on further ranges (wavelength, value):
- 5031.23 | 27.34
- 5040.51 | 20.61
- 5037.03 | 25.22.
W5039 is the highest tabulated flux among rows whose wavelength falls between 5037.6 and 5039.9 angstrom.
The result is 23.98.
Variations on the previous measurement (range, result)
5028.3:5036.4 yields 27.34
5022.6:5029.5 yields 25.81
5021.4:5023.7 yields 24.24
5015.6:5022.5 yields 25.07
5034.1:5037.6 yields 26.18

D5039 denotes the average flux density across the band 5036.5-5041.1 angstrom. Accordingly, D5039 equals 22.9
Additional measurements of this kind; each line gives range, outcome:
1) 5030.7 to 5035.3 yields 24.8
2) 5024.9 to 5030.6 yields 25.5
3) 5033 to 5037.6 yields 24.4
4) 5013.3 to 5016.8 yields 23.8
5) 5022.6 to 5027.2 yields 24.5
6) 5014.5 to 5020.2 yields 24.2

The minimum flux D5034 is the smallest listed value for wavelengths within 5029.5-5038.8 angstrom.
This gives 22.94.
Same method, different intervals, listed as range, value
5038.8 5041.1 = 20.61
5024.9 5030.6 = 24.59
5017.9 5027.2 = 23.46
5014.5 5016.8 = 23.81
